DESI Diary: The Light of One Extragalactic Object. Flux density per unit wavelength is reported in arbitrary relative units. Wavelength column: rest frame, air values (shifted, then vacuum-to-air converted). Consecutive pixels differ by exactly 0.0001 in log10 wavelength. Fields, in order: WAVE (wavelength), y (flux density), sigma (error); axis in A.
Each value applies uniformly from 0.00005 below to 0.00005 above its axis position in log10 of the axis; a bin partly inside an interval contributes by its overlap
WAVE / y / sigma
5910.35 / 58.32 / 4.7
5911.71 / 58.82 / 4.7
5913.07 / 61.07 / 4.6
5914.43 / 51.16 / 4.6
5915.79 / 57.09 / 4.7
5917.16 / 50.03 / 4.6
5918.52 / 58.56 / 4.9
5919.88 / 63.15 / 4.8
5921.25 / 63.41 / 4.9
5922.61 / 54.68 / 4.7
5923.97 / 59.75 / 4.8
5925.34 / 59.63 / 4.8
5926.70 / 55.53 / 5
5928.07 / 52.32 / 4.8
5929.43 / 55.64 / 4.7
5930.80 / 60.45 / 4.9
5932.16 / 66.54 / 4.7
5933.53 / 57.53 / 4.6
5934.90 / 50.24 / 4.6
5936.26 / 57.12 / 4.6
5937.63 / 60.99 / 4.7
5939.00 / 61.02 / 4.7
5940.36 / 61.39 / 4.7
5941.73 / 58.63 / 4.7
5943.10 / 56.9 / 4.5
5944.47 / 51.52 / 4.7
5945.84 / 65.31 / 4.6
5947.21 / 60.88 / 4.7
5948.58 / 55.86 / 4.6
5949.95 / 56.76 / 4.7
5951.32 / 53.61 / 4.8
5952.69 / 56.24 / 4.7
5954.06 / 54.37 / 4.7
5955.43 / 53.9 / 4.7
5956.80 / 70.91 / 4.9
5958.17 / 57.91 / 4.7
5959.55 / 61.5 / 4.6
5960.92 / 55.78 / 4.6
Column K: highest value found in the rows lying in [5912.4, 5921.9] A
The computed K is 63.41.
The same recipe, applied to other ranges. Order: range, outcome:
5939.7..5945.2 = 61.39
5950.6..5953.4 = 56.24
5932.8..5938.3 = 60.99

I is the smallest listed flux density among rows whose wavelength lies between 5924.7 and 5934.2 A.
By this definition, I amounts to 52.32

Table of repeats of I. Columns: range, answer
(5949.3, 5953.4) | 53.61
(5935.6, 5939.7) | 57.12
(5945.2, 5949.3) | 55.86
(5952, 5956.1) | 53.9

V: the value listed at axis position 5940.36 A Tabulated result 61.39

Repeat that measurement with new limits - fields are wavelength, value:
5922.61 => 54.68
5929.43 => 55.64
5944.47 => 51.52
